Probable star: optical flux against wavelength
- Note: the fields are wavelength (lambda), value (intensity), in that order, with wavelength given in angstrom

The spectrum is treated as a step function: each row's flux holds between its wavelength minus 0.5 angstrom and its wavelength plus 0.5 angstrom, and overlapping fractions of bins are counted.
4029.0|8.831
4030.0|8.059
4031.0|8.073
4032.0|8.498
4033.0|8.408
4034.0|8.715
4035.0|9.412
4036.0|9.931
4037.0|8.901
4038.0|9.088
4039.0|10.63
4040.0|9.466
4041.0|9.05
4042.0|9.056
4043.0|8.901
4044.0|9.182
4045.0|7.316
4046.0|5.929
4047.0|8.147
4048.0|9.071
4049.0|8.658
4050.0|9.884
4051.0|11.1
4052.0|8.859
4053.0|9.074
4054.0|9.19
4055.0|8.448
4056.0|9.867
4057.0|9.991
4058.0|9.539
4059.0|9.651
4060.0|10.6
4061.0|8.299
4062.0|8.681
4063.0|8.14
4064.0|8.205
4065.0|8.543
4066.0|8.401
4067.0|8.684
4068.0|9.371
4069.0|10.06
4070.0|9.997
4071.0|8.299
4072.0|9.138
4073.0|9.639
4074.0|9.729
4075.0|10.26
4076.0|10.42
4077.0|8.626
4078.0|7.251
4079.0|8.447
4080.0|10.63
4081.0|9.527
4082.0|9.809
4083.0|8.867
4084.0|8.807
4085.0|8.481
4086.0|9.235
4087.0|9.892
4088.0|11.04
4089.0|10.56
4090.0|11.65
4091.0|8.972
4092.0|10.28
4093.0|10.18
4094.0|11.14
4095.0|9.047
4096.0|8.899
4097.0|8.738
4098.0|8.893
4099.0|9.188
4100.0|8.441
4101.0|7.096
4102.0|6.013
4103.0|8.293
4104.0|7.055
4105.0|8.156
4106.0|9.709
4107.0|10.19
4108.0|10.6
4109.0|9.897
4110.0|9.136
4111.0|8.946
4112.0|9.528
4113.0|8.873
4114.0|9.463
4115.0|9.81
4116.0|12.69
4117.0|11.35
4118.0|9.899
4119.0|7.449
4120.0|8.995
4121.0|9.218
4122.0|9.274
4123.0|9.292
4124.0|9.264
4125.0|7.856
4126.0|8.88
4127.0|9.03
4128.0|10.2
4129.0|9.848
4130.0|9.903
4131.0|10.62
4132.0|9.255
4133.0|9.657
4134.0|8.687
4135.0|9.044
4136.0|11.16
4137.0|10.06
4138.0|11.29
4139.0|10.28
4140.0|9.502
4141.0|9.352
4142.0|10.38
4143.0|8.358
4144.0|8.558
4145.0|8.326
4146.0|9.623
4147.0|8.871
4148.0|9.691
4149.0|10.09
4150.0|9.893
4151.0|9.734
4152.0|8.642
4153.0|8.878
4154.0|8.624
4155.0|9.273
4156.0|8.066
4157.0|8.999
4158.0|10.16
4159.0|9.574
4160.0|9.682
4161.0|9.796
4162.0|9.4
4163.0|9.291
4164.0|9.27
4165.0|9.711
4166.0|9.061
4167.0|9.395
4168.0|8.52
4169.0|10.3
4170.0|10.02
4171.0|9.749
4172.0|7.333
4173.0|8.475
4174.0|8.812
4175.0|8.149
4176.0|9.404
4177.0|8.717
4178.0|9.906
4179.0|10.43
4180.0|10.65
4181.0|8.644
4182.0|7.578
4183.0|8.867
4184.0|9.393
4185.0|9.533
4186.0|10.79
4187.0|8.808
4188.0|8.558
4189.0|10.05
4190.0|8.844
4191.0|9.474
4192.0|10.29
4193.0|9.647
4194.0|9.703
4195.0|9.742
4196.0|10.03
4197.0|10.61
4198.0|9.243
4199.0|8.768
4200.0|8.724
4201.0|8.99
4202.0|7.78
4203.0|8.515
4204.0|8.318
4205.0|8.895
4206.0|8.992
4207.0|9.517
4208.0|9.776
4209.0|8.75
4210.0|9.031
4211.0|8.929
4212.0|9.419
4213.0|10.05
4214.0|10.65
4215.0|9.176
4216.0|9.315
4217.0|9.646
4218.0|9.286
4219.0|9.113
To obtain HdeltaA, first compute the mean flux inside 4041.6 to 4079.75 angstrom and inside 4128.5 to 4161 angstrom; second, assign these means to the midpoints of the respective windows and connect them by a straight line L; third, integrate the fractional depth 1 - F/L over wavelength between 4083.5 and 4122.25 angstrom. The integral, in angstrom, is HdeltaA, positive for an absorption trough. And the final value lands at -0.4 angstrom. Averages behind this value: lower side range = 9.03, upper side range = 9.51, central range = 9.36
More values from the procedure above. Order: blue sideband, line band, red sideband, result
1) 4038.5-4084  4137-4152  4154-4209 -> -0.6 angstrom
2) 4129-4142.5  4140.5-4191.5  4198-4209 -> 1.0 angstrom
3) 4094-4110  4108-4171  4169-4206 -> -3.7 angstrom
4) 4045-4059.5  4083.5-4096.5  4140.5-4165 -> -1.0 angstrom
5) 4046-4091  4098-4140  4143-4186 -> -0.4 angstrom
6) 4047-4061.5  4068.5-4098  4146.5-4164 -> -0.6 angstrom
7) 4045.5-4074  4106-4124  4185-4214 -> -1.0 angstrom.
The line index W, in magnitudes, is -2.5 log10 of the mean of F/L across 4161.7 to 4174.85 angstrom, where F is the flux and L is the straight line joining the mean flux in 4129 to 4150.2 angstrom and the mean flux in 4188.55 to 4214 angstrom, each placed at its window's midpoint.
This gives 0.04 mag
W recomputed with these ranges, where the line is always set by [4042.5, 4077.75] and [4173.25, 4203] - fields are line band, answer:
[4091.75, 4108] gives 0.033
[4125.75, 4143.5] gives -0.064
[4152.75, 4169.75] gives -0.007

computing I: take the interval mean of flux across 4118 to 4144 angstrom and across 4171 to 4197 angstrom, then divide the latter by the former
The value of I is 1.0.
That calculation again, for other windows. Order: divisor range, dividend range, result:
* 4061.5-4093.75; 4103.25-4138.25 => 1.02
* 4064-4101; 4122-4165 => 1.01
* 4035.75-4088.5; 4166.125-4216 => 1.01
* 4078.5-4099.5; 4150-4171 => 0.97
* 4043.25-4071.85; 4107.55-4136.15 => 1.07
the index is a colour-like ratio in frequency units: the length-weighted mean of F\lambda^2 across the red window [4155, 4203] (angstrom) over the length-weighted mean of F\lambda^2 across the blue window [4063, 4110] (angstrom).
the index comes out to 1.05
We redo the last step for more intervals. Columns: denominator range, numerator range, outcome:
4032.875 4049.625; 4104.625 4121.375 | 1.13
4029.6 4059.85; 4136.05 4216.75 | 1.10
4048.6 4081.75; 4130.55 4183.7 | 1.06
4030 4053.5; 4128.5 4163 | 1.12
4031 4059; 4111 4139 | 1.11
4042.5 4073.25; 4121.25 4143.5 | 1.11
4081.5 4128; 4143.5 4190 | 1.02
